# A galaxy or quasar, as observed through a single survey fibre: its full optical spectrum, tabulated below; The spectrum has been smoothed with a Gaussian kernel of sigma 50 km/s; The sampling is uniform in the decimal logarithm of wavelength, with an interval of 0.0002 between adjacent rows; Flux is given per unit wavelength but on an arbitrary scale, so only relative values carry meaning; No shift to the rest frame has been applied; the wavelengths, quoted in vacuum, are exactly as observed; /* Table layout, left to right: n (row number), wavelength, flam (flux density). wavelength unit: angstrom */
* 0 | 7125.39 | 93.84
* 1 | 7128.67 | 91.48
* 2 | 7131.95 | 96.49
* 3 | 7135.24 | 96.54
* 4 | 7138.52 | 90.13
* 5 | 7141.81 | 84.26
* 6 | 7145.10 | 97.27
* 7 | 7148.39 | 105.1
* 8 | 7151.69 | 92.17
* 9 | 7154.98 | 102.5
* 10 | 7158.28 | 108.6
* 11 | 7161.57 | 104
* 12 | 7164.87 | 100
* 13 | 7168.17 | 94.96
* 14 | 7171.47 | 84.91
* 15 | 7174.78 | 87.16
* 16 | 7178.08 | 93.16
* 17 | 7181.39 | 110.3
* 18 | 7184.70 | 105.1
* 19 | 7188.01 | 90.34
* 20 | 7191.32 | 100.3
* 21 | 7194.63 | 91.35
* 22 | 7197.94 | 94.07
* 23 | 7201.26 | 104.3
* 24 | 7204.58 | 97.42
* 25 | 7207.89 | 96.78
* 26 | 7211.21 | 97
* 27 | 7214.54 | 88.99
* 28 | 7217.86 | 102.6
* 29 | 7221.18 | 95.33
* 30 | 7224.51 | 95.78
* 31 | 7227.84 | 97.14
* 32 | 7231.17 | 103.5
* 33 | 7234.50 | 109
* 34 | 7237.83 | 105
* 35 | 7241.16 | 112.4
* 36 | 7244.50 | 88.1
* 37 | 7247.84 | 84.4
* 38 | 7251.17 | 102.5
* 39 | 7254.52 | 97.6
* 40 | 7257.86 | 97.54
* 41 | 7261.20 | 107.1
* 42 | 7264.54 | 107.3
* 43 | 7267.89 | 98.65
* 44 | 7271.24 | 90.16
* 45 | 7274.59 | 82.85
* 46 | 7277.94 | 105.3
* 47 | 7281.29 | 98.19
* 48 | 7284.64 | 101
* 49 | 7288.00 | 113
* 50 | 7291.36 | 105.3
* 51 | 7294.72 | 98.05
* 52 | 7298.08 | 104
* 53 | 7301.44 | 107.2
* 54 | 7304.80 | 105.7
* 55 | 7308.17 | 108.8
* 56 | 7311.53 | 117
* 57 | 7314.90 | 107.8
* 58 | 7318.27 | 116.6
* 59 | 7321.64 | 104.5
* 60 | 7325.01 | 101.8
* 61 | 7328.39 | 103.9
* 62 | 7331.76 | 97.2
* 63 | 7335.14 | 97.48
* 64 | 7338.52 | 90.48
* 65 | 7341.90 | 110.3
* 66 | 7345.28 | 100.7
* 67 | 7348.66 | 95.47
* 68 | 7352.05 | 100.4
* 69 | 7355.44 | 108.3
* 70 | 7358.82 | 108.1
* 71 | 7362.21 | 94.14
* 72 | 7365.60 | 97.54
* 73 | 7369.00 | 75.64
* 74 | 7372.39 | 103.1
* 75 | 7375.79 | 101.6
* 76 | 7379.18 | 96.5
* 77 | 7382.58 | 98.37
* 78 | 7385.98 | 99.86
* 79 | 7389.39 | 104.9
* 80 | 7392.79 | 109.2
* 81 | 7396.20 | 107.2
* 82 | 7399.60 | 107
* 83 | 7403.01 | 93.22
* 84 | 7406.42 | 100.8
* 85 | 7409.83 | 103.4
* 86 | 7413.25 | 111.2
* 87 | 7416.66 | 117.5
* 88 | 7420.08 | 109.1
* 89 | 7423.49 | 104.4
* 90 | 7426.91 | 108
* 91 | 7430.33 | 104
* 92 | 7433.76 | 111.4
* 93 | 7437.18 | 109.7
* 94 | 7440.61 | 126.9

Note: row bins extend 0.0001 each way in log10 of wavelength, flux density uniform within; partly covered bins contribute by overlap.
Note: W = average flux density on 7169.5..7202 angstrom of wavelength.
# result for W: 95.9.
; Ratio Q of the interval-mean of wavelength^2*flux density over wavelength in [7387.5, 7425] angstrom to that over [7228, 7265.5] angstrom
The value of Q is 1.10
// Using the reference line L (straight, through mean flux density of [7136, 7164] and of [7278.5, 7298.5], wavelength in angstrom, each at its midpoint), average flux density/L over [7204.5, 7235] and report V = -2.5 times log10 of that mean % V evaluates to 0.03 mag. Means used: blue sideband 98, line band 98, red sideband 103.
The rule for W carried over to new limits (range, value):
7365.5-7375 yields 92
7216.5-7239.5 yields 101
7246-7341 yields 102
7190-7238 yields 98.4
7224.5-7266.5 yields 101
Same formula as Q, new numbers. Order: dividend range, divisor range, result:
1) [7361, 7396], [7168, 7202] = 1.08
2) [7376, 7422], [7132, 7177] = 1.16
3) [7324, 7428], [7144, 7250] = 1.09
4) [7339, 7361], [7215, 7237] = 1.06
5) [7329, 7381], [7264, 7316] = 0.97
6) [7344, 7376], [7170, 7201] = 1.08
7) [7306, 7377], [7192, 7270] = 1.06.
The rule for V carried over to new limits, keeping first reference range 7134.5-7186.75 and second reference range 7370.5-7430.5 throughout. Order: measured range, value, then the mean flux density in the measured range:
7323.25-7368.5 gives 0.03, 99.8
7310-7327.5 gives -0.07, 109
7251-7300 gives 0.00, 101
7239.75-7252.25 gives 0.04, 96.3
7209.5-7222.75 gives 0.03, 96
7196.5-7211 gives 0.00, 98.1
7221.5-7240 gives -0.03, 102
